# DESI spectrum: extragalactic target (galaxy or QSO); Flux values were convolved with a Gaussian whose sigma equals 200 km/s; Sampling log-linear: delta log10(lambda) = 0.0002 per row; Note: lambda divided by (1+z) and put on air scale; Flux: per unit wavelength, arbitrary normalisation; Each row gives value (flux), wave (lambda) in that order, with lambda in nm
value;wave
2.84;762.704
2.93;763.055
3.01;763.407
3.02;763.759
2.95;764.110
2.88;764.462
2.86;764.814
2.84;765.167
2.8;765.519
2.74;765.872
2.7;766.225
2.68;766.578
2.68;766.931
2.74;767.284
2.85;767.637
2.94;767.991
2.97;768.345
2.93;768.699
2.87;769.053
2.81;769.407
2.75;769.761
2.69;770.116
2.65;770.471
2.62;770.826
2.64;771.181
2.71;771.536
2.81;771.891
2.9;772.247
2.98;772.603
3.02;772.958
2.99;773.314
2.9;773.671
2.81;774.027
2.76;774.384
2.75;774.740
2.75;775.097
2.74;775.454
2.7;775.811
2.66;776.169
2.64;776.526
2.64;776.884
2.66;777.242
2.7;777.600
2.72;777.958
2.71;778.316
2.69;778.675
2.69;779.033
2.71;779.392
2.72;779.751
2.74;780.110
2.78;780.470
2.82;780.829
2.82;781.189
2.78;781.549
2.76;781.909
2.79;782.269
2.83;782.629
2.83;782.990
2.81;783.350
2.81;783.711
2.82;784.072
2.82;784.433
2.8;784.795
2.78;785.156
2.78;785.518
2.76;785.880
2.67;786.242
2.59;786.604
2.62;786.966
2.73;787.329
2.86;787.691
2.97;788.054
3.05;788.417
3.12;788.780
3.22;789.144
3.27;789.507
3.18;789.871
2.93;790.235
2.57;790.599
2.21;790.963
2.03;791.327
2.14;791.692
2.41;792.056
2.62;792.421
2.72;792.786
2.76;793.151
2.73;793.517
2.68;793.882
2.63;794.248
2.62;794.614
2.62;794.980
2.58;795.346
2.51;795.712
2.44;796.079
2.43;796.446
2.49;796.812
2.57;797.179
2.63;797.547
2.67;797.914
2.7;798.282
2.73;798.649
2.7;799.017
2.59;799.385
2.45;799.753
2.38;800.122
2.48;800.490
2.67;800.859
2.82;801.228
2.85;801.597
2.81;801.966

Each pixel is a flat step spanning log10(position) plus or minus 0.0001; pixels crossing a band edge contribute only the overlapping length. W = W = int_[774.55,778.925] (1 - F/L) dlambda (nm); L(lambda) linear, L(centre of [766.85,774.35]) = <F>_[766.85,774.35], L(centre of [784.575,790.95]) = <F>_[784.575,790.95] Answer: 0.21 nm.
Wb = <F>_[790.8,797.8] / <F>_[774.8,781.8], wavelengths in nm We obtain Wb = 0.93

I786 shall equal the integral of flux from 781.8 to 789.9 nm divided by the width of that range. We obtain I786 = 2.86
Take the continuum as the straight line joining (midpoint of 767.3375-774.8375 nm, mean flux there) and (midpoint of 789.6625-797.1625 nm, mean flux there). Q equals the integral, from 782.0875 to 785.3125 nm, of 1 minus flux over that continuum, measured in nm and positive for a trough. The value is -0.16 nm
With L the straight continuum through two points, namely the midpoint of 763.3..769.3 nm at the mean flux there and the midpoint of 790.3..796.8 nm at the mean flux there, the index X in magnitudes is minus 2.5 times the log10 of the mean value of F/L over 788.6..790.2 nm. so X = -0.23 mag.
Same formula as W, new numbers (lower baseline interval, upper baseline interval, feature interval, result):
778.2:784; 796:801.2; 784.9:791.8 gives -0.202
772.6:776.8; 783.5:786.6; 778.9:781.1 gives 0.028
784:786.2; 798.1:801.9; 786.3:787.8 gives 0.041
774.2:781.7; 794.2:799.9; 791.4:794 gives 0.061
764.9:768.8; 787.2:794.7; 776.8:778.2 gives 0.046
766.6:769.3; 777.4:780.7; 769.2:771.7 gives 0.105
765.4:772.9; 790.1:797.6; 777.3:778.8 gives -0.003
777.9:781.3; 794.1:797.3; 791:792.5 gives 0.186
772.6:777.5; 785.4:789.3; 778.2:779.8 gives 0.056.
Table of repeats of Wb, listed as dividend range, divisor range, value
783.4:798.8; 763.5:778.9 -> 0.97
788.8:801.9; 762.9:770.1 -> 0.93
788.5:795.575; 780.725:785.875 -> 0.96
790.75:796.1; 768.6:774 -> 0.89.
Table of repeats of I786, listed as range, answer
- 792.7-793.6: 2.74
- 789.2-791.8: 2.66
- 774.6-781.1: 2.71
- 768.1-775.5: 2.81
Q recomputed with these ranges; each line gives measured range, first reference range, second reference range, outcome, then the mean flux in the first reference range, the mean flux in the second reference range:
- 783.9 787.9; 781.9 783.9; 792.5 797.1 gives 0.011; 2.81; 2.6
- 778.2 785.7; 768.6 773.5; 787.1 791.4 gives 0.173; 2.81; 2.86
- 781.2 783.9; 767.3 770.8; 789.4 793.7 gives -0.105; 2.82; 2.62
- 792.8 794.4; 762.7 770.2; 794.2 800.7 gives -0.063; 2.84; 2.57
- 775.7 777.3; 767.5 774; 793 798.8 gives 0.072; 2.83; 2.61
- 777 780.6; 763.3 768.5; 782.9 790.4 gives 0.194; 2.84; 2.88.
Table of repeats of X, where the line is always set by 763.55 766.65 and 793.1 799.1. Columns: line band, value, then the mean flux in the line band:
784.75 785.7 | -0.04 mag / 2.78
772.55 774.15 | -0.06 mag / 2.94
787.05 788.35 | -0.07 mag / 2.85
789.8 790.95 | -0.04 mag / 2.77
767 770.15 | -0.01 mag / 2.84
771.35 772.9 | -0.03 mag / 2.86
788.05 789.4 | -0.17 mag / 3.12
